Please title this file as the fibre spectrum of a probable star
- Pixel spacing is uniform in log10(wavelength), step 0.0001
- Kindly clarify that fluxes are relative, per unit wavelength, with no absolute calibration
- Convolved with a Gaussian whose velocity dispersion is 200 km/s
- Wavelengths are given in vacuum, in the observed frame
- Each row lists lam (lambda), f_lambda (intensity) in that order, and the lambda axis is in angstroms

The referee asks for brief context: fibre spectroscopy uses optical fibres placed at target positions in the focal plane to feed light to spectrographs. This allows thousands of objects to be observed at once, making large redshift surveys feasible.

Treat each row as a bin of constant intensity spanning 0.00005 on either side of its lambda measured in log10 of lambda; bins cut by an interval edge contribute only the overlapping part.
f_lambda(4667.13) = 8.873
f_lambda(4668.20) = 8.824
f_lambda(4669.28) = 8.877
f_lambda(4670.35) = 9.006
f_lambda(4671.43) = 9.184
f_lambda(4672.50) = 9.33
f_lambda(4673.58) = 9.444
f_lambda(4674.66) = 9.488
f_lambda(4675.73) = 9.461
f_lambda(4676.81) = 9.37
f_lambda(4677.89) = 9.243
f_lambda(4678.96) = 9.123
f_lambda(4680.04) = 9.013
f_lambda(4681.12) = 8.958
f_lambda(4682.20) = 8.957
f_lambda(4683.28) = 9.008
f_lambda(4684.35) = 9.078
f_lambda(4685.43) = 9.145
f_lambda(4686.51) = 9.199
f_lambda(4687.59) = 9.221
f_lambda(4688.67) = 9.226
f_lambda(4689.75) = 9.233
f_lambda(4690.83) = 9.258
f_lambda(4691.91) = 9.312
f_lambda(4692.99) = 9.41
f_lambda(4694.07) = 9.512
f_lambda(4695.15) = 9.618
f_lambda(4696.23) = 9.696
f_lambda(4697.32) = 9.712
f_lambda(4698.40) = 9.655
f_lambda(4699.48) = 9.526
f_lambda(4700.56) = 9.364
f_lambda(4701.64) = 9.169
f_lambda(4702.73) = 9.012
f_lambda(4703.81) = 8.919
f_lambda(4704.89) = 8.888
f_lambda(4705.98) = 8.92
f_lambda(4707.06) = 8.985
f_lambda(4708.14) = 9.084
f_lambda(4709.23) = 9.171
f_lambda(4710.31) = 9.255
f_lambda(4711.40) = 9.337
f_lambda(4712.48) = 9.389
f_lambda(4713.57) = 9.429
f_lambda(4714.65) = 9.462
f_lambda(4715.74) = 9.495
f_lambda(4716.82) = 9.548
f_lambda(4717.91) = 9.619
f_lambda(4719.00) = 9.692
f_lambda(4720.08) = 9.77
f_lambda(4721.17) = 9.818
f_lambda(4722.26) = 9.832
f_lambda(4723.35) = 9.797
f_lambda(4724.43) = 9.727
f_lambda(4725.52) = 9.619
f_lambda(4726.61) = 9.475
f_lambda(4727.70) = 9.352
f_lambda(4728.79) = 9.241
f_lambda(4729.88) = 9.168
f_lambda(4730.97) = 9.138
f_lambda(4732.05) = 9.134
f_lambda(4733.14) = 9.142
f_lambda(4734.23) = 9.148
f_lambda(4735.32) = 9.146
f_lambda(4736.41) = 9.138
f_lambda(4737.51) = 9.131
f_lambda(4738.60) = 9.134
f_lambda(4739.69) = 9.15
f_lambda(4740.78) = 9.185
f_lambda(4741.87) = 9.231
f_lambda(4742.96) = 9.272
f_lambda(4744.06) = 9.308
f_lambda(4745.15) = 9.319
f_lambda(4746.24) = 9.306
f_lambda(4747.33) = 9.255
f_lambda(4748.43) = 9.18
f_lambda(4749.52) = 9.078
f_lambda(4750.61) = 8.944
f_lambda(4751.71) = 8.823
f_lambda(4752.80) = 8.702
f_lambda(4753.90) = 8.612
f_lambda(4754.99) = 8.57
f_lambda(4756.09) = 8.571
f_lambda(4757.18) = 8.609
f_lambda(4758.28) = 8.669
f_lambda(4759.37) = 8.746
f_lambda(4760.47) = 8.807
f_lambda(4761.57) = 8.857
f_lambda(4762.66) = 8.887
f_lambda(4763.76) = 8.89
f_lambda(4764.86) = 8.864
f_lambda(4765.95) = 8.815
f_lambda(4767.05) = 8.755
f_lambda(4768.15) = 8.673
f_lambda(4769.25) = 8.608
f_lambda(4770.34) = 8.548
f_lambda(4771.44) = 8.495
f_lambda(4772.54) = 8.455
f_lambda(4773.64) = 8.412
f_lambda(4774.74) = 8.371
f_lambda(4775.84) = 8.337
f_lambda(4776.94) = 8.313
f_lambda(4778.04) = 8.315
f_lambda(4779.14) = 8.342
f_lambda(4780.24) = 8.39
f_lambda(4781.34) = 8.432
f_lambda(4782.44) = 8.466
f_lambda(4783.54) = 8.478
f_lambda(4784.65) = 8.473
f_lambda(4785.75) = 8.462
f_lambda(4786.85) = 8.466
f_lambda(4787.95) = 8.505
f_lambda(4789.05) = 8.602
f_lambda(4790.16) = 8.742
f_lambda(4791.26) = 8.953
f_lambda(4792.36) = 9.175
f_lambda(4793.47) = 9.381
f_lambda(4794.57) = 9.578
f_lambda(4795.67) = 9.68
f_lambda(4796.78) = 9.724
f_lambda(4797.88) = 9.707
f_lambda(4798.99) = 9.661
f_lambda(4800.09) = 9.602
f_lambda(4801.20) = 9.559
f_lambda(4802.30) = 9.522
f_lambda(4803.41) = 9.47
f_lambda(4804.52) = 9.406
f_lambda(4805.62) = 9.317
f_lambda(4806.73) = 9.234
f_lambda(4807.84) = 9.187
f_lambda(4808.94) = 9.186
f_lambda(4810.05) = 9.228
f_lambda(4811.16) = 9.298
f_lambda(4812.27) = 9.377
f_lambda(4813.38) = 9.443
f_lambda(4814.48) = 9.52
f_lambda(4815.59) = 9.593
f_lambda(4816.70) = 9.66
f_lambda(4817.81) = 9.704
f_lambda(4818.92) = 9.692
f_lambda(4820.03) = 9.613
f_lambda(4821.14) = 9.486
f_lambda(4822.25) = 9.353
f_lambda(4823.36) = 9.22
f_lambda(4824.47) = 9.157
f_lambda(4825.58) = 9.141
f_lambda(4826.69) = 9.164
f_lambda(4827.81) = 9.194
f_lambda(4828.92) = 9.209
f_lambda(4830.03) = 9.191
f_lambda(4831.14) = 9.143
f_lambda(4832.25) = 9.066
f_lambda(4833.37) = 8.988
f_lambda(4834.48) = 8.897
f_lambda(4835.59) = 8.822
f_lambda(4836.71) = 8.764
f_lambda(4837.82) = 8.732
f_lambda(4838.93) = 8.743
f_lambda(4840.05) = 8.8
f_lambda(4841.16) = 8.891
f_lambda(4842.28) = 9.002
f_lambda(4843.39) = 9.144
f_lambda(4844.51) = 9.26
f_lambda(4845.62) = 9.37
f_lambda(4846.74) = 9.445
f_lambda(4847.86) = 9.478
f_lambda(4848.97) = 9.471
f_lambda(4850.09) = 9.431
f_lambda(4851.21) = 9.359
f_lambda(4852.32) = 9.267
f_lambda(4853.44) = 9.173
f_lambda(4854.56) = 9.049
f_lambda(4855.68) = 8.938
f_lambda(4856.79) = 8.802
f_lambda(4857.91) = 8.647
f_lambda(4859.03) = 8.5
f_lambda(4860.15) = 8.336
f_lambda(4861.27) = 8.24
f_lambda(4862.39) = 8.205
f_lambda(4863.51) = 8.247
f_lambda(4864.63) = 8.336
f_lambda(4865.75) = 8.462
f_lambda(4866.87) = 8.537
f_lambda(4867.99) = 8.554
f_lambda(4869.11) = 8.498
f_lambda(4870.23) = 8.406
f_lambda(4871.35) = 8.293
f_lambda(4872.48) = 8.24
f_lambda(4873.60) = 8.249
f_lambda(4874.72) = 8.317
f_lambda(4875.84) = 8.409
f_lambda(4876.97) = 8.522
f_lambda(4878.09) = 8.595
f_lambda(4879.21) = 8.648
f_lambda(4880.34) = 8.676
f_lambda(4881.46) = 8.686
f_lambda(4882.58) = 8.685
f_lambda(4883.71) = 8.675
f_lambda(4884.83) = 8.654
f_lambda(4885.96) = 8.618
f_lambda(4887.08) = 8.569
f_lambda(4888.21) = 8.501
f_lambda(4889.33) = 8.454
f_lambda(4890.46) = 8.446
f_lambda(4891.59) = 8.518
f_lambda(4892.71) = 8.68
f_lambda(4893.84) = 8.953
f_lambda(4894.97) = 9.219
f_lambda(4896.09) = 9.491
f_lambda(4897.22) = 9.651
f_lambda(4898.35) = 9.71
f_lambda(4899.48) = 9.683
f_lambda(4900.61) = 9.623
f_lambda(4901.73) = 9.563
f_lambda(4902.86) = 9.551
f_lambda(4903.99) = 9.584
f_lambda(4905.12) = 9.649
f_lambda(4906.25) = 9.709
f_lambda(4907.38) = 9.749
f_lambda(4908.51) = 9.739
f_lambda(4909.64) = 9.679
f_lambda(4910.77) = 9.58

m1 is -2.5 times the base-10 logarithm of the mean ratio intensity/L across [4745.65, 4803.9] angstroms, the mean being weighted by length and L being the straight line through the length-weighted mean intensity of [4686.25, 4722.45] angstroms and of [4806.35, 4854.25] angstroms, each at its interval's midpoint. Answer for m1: 0.05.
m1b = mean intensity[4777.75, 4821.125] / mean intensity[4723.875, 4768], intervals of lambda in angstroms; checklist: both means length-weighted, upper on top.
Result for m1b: 1.01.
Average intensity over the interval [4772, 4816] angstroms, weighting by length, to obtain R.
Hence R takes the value 9.01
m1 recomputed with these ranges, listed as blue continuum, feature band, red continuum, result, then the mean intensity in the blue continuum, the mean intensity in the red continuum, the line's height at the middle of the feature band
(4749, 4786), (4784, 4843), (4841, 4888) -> -0.06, 8.61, 8.73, 8.67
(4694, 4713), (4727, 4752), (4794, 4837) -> 0.02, 9.28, 9.36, 9.31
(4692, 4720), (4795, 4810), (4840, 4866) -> -0.05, 9.36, 8.92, 9.07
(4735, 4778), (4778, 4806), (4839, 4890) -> -0.03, 8.84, 8.72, 8.8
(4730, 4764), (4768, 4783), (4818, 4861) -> 0.07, 9.01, 9.1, 9.04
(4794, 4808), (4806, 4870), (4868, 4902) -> 0.02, 9.52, 8.77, 9.19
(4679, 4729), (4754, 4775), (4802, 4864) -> 0.07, 9.35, 9.14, 9.25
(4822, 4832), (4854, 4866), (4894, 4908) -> 0.10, 9.19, 9.58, 9.37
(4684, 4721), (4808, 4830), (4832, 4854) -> -0.03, 9.34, 9.1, 9.14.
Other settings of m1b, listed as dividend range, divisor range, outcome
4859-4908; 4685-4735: 0.94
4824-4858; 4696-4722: 0.97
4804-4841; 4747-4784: 1.07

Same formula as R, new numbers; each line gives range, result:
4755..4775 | 8.67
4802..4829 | 9.37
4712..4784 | 9.01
